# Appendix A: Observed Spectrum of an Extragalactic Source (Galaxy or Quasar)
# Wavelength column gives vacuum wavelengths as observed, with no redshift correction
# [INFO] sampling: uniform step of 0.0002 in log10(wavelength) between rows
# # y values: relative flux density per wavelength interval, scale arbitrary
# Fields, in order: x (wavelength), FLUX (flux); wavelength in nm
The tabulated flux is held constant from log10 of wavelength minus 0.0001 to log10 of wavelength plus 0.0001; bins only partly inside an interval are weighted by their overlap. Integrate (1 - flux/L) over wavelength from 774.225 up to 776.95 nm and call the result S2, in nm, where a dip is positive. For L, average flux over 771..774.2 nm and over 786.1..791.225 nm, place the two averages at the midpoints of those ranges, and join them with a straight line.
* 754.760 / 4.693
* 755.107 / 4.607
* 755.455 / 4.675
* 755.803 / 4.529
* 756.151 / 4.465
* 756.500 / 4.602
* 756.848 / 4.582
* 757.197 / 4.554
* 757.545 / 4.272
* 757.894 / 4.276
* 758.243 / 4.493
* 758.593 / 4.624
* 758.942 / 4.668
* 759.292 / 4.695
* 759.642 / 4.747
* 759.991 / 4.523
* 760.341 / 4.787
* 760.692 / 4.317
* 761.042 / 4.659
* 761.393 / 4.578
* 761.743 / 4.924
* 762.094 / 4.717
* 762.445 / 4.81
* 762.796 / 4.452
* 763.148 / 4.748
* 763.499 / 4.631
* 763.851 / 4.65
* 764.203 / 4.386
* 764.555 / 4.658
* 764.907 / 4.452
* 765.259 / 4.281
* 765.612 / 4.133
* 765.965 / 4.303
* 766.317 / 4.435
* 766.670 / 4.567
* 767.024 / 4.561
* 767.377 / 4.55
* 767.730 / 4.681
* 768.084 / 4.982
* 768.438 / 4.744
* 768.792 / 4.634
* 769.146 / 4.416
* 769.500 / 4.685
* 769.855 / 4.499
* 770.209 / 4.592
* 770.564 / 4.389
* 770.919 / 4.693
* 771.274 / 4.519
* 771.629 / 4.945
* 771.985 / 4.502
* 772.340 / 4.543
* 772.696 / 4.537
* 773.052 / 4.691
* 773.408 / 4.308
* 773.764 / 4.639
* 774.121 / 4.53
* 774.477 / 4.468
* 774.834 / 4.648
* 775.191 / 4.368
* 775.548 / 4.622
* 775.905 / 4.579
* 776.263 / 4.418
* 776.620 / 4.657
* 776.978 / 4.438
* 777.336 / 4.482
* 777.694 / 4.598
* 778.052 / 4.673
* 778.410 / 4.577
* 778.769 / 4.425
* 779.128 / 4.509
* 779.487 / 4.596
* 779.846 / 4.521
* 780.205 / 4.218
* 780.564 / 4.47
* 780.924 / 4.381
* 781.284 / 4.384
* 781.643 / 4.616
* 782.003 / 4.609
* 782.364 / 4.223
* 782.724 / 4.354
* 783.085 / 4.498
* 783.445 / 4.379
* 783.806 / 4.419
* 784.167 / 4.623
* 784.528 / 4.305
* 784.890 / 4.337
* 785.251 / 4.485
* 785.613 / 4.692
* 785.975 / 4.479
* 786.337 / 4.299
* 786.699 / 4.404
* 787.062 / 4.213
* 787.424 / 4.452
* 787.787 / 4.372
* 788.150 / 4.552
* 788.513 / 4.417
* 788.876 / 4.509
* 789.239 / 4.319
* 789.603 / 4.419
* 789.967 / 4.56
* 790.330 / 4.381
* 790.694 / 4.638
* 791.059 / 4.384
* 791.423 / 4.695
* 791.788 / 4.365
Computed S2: 0.01 nm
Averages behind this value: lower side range 4.58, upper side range 4.42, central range 4.53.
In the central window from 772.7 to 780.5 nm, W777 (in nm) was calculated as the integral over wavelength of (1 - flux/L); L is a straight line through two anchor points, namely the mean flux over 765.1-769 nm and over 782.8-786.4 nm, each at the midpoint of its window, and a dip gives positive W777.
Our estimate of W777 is -0.05 nm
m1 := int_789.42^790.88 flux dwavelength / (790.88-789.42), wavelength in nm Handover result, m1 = 4.5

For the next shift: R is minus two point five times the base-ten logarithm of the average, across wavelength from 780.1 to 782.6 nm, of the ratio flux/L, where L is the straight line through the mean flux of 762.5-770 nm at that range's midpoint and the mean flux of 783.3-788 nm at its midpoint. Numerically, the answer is 0.007 mag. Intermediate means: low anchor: 4.55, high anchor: 4.42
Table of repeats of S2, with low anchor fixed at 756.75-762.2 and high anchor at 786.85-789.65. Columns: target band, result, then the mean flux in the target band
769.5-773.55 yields -0.06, 4.57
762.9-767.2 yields 0.07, 4.48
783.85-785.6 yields -0.01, 4.46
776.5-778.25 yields -0.04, 4.57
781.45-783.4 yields -0.01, 4.46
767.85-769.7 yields -0.07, 4.69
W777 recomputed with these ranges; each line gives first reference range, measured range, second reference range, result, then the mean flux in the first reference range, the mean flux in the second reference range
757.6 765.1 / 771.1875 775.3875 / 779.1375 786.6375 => -0.04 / 4.6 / 4.45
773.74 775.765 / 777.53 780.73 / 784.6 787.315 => -0.01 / 4.54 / 4.41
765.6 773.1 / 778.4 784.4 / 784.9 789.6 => 0.03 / 4.58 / 4.43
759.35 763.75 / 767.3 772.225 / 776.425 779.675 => -0.03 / 4.66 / 4.55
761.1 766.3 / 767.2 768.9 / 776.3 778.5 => -0.06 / 4.55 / 4.56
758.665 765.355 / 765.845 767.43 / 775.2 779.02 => 0.04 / 4.62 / 4.54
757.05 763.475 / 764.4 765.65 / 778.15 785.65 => 0.05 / 4.6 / 4.46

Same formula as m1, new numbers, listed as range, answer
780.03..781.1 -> 4.36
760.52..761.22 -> 4.49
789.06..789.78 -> 4.37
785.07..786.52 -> 4.49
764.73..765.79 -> 4.29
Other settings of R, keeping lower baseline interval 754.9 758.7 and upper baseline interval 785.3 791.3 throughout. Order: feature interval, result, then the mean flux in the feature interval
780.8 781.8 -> 0.00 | 4.46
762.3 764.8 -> -0.03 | 4.61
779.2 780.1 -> -0.01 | 4.53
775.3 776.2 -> -0.02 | 4.56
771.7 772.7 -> -0.02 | 4.57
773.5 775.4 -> -0.01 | 4.52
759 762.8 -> -0.04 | 4.67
